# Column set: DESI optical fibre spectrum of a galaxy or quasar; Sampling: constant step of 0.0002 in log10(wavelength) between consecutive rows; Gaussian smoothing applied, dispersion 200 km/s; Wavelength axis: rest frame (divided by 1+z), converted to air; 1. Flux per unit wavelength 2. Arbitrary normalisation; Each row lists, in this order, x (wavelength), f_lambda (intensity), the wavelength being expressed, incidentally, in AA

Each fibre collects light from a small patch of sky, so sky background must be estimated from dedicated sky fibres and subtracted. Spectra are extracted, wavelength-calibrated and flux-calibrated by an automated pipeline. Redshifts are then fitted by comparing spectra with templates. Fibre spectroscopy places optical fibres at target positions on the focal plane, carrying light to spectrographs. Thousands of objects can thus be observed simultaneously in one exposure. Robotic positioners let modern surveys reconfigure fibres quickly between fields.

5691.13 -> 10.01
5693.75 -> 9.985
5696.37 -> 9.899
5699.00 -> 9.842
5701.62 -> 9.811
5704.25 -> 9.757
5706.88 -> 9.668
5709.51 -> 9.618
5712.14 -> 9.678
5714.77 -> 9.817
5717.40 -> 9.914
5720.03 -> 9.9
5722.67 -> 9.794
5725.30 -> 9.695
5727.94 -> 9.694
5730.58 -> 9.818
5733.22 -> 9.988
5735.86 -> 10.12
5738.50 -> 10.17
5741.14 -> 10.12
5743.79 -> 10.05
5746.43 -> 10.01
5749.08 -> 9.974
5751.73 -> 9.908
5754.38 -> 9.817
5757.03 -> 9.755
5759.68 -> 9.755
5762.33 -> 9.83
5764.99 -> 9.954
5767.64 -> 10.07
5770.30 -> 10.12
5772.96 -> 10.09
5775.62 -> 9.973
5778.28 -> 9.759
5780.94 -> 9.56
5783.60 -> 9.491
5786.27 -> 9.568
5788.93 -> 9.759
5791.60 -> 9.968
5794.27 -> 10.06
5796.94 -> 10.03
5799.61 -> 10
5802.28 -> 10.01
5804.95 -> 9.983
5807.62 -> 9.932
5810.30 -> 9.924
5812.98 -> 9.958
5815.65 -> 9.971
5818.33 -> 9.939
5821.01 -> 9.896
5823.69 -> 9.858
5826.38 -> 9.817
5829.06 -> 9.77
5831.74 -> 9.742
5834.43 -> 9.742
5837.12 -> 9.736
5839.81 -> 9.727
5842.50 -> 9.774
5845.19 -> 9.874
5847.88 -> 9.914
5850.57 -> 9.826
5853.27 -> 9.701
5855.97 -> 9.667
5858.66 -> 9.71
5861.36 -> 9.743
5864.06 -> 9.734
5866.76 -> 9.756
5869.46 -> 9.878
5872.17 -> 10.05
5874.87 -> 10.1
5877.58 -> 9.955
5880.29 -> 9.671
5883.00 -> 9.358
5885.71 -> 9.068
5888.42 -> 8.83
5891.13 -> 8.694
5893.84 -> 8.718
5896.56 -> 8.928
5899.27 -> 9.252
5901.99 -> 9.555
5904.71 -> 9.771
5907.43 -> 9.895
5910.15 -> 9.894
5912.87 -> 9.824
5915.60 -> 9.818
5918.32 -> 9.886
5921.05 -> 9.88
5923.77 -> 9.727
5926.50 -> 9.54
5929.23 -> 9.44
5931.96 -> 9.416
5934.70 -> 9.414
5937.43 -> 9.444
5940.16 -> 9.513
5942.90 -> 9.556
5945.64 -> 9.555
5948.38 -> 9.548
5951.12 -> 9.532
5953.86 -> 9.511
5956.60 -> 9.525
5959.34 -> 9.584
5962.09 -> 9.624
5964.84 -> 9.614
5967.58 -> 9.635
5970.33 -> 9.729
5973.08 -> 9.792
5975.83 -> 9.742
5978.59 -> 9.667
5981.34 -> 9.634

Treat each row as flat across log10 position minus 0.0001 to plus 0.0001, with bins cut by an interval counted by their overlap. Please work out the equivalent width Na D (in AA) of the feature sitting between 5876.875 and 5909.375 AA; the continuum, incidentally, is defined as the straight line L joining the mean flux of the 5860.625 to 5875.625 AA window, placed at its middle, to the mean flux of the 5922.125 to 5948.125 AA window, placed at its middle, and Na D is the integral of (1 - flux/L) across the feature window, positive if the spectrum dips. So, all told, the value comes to 1.5 AA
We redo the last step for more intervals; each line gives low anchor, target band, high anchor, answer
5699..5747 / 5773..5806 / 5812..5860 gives -0.1 AA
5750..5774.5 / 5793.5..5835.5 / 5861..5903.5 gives -0.9 AA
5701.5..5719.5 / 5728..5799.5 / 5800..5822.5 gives -0.4 AA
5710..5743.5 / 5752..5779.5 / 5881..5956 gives -0.3 AA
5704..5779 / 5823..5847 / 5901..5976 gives 0.0 AA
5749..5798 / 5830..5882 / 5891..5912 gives -1.3 AA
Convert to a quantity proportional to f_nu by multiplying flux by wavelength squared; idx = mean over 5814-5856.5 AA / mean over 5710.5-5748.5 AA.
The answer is 1.03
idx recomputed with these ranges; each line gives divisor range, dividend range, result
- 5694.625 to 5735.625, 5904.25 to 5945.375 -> 1.06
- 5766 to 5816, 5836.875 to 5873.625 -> 1.01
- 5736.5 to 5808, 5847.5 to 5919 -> 1.00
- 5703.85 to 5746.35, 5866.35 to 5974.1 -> 1.04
